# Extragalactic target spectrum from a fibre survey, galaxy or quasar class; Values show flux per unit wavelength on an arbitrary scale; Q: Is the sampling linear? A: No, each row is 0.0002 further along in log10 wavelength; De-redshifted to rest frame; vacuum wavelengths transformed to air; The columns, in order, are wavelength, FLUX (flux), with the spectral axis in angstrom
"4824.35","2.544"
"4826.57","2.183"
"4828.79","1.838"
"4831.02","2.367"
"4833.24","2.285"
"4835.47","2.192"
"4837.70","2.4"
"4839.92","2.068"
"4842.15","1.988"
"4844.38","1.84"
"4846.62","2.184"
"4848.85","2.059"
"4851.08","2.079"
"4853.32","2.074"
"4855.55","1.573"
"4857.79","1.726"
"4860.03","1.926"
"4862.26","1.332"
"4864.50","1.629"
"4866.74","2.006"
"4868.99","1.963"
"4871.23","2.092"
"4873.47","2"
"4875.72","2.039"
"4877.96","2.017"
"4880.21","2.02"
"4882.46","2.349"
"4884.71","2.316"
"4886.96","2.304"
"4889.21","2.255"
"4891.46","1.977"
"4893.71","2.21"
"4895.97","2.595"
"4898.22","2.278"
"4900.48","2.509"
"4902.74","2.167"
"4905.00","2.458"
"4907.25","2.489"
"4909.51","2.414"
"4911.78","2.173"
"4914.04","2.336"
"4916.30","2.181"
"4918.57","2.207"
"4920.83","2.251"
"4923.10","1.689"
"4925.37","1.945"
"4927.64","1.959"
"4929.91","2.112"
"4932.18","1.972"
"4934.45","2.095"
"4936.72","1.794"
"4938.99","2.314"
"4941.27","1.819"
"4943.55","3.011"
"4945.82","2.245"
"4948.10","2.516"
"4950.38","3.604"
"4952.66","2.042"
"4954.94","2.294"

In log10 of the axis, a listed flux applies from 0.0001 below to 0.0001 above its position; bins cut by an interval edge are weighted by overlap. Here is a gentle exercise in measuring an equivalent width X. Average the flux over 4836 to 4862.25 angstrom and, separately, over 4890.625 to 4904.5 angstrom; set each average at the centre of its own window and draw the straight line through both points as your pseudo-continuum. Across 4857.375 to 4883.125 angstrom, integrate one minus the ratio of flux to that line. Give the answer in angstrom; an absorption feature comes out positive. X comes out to 2.37 angstrom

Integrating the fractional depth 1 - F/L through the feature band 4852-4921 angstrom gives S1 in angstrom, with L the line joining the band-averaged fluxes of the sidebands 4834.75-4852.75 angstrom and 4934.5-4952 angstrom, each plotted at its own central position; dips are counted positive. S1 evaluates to 3.8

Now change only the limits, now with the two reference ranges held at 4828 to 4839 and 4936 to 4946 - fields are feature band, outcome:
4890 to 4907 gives -0.6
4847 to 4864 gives 3.0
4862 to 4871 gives 1.7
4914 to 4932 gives 1.5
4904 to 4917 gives -0.6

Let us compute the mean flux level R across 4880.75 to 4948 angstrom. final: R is 2.22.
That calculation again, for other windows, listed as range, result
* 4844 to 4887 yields 1.97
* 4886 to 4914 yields 2.32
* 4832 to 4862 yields 2.01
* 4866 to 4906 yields 2.2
